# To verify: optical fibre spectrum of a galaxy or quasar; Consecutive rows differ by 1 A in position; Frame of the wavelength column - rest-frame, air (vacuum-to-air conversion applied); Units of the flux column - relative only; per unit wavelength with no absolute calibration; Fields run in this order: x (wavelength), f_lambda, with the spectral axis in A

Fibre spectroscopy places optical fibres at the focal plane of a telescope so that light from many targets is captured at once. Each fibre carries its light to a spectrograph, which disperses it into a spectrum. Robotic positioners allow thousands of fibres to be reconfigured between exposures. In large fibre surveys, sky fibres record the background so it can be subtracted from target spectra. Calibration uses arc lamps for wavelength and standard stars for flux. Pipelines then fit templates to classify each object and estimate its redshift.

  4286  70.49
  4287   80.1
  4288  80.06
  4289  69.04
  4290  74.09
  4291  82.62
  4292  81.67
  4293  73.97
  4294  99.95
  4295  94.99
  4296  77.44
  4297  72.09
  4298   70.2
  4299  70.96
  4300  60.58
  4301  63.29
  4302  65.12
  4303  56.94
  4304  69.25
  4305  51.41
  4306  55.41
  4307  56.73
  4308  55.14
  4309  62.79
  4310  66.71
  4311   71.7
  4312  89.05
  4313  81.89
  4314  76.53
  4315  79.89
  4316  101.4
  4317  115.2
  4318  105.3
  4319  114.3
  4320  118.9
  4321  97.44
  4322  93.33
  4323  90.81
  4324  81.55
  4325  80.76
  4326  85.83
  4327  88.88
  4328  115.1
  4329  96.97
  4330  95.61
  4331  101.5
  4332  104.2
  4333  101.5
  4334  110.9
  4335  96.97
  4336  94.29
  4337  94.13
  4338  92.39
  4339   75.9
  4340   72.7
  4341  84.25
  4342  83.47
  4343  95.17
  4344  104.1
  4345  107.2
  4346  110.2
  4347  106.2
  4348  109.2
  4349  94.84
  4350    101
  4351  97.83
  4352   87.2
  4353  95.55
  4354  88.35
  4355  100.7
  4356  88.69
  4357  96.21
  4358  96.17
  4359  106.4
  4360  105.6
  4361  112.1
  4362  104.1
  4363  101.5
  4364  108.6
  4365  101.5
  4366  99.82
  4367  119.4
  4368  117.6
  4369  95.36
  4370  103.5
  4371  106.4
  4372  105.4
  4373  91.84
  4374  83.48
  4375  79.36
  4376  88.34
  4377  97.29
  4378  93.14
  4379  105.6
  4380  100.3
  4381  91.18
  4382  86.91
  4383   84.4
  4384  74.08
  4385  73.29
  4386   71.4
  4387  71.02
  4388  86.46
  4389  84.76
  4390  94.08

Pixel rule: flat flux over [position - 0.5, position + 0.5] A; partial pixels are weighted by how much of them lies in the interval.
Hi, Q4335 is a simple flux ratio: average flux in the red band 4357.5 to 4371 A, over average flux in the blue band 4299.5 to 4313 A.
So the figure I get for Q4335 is 1.65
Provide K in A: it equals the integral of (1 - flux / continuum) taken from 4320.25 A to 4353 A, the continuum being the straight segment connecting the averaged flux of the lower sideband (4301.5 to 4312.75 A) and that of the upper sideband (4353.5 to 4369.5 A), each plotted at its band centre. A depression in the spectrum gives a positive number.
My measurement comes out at -4.3 A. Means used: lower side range 64.1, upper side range 103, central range 95.5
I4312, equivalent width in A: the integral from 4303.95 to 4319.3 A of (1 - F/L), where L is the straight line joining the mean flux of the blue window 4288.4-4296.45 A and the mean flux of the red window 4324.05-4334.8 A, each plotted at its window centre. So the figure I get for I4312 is 2.1 A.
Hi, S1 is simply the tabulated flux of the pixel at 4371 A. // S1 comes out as 106.4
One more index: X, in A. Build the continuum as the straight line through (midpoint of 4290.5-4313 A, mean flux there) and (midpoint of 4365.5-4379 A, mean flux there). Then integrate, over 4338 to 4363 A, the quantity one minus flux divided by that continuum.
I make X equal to -1.8 A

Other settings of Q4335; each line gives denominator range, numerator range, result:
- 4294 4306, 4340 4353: 1.41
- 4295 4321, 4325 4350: 1.25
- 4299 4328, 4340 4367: 1.24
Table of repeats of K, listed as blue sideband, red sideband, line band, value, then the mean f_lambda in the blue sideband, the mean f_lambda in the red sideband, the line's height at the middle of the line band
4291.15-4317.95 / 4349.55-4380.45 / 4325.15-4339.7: -1.7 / 74.5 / 99.3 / 85.9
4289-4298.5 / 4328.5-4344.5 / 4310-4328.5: -1.0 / 80.2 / 94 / 88.4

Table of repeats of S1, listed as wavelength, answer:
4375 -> 79.36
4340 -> 72.7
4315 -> 79.89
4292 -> 81.67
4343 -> 95.17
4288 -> 80.06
